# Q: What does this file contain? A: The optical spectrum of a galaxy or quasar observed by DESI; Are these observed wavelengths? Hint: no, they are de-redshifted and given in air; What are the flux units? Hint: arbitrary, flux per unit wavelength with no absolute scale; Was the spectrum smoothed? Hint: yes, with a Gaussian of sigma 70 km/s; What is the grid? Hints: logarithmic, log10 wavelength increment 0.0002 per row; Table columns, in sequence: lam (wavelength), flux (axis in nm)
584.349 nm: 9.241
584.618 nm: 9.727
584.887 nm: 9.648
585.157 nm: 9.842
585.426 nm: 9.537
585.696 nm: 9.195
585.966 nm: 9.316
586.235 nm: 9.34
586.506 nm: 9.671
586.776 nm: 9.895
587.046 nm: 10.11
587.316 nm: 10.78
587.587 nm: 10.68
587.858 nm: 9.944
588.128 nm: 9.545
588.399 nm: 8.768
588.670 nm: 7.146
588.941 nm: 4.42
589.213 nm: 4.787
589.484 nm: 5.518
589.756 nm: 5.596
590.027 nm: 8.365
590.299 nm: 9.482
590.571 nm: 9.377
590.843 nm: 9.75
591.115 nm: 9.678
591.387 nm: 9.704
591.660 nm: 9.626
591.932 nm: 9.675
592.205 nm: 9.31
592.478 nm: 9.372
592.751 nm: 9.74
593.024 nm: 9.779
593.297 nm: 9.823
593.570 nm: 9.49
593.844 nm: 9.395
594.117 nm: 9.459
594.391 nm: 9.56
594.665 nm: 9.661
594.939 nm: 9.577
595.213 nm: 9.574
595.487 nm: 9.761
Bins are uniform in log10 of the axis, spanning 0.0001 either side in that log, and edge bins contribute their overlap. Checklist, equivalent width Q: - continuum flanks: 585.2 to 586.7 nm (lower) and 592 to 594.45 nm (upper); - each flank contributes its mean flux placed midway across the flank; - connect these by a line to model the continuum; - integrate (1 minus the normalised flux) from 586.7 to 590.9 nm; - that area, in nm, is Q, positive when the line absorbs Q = 0.511 nm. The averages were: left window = 9.46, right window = 9.55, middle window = 8.34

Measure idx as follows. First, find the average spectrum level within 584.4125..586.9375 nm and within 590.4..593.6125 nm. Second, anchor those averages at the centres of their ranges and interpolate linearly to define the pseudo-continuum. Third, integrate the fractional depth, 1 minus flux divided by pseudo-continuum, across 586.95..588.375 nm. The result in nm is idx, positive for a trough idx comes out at -0.08 nm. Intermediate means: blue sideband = 9.57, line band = 10.1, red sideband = 9.61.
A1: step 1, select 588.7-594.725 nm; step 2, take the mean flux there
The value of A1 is 8.67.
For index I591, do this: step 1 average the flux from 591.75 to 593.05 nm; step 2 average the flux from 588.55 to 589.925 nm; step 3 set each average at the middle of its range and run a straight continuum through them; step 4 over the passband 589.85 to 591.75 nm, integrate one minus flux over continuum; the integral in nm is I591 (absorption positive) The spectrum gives -0.47 nm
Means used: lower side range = 5.55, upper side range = 9.56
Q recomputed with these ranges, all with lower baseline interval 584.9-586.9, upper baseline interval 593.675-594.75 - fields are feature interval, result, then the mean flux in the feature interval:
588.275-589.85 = 0.58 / 6.03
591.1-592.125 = -0.01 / 9.65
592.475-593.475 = -0.02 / 9.72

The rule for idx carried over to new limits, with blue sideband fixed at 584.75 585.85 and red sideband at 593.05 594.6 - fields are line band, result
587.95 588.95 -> 0.17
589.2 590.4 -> 0.34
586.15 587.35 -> -0.05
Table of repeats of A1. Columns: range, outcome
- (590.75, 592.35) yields 9.62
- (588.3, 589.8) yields 6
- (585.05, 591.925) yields 8.81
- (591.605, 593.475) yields 9.62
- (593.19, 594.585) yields 9.54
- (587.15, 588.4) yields 10.1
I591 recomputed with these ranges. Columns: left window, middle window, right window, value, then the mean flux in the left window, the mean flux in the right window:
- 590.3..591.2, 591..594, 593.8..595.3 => -0.01 nm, 9.58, 9.55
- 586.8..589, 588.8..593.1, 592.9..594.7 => 0.47 nm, 9.13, 9.59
